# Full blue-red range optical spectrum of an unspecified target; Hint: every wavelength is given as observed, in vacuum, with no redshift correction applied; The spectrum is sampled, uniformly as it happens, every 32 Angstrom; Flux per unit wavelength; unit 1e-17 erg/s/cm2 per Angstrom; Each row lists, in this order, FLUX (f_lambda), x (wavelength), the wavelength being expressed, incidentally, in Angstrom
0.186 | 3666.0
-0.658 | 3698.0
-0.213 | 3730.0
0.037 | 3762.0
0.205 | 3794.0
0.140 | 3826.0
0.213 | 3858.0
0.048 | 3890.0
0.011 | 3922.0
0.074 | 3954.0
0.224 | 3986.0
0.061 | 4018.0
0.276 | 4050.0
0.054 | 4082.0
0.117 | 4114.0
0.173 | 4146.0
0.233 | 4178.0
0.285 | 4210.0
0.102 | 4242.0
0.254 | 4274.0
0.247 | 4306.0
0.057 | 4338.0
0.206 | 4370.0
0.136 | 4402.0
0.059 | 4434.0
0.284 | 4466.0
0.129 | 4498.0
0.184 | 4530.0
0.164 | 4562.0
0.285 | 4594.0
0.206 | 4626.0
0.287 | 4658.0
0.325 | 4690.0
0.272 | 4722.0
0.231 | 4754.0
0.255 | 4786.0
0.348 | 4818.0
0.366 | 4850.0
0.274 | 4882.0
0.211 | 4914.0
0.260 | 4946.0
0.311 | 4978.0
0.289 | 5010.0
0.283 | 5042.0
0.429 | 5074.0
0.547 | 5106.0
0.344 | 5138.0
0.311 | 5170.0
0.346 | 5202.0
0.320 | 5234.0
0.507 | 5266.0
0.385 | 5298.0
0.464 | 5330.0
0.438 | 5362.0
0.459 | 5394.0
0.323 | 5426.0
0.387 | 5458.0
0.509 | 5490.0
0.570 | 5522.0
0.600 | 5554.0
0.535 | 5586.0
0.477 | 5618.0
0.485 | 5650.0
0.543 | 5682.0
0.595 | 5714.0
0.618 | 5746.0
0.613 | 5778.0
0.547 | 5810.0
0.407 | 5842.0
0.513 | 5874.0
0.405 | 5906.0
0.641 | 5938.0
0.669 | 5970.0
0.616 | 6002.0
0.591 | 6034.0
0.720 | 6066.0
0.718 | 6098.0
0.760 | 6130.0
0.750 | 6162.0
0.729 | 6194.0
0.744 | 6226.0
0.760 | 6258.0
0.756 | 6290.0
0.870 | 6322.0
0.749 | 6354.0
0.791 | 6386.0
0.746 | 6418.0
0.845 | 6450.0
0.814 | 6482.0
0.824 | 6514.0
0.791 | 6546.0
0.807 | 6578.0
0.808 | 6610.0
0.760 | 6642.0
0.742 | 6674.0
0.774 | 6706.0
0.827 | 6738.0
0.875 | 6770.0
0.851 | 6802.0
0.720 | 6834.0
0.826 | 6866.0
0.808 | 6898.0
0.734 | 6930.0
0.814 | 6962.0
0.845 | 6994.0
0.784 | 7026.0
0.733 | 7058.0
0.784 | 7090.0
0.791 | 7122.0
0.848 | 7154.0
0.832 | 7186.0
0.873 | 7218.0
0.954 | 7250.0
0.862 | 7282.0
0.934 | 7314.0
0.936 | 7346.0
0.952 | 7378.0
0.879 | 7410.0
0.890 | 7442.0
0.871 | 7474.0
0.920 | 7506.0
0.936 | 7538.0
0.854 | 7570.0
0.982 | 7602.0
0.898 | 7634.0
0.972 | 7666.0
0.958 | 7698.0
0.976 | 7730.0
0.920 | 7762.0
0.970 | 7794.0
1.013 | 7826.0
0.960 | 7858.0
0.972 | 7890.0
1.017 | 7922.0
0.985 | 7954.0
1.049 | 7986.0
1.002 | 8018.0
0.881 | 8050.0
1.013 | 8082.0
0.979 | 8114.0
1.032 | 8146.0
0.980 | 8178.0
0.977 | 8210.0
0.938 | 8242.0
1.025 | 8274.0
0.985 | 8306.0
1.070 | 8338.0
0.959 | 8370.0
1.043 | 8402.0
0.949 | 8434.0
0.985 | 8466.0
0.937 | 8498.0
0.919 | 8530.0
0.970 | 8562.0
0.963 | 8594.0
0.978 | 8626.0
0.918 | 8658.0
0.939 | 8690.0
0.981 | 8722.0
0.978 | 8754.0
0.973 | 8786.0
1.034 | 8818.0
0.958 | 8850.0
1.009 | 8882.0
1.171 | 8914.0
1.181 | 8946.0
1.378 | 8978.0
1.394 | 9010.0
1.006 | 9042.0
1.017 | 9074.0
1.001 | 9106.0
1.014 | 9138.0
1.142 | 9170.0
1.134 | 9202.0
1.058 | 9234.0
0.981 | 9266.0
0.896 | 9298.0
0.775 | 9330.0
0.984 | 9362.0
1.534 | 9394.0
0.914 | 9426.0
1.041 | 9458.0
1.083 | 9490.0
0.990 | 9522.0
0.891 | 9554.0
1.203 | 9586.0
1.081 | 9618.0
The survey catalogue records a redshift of 0.367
